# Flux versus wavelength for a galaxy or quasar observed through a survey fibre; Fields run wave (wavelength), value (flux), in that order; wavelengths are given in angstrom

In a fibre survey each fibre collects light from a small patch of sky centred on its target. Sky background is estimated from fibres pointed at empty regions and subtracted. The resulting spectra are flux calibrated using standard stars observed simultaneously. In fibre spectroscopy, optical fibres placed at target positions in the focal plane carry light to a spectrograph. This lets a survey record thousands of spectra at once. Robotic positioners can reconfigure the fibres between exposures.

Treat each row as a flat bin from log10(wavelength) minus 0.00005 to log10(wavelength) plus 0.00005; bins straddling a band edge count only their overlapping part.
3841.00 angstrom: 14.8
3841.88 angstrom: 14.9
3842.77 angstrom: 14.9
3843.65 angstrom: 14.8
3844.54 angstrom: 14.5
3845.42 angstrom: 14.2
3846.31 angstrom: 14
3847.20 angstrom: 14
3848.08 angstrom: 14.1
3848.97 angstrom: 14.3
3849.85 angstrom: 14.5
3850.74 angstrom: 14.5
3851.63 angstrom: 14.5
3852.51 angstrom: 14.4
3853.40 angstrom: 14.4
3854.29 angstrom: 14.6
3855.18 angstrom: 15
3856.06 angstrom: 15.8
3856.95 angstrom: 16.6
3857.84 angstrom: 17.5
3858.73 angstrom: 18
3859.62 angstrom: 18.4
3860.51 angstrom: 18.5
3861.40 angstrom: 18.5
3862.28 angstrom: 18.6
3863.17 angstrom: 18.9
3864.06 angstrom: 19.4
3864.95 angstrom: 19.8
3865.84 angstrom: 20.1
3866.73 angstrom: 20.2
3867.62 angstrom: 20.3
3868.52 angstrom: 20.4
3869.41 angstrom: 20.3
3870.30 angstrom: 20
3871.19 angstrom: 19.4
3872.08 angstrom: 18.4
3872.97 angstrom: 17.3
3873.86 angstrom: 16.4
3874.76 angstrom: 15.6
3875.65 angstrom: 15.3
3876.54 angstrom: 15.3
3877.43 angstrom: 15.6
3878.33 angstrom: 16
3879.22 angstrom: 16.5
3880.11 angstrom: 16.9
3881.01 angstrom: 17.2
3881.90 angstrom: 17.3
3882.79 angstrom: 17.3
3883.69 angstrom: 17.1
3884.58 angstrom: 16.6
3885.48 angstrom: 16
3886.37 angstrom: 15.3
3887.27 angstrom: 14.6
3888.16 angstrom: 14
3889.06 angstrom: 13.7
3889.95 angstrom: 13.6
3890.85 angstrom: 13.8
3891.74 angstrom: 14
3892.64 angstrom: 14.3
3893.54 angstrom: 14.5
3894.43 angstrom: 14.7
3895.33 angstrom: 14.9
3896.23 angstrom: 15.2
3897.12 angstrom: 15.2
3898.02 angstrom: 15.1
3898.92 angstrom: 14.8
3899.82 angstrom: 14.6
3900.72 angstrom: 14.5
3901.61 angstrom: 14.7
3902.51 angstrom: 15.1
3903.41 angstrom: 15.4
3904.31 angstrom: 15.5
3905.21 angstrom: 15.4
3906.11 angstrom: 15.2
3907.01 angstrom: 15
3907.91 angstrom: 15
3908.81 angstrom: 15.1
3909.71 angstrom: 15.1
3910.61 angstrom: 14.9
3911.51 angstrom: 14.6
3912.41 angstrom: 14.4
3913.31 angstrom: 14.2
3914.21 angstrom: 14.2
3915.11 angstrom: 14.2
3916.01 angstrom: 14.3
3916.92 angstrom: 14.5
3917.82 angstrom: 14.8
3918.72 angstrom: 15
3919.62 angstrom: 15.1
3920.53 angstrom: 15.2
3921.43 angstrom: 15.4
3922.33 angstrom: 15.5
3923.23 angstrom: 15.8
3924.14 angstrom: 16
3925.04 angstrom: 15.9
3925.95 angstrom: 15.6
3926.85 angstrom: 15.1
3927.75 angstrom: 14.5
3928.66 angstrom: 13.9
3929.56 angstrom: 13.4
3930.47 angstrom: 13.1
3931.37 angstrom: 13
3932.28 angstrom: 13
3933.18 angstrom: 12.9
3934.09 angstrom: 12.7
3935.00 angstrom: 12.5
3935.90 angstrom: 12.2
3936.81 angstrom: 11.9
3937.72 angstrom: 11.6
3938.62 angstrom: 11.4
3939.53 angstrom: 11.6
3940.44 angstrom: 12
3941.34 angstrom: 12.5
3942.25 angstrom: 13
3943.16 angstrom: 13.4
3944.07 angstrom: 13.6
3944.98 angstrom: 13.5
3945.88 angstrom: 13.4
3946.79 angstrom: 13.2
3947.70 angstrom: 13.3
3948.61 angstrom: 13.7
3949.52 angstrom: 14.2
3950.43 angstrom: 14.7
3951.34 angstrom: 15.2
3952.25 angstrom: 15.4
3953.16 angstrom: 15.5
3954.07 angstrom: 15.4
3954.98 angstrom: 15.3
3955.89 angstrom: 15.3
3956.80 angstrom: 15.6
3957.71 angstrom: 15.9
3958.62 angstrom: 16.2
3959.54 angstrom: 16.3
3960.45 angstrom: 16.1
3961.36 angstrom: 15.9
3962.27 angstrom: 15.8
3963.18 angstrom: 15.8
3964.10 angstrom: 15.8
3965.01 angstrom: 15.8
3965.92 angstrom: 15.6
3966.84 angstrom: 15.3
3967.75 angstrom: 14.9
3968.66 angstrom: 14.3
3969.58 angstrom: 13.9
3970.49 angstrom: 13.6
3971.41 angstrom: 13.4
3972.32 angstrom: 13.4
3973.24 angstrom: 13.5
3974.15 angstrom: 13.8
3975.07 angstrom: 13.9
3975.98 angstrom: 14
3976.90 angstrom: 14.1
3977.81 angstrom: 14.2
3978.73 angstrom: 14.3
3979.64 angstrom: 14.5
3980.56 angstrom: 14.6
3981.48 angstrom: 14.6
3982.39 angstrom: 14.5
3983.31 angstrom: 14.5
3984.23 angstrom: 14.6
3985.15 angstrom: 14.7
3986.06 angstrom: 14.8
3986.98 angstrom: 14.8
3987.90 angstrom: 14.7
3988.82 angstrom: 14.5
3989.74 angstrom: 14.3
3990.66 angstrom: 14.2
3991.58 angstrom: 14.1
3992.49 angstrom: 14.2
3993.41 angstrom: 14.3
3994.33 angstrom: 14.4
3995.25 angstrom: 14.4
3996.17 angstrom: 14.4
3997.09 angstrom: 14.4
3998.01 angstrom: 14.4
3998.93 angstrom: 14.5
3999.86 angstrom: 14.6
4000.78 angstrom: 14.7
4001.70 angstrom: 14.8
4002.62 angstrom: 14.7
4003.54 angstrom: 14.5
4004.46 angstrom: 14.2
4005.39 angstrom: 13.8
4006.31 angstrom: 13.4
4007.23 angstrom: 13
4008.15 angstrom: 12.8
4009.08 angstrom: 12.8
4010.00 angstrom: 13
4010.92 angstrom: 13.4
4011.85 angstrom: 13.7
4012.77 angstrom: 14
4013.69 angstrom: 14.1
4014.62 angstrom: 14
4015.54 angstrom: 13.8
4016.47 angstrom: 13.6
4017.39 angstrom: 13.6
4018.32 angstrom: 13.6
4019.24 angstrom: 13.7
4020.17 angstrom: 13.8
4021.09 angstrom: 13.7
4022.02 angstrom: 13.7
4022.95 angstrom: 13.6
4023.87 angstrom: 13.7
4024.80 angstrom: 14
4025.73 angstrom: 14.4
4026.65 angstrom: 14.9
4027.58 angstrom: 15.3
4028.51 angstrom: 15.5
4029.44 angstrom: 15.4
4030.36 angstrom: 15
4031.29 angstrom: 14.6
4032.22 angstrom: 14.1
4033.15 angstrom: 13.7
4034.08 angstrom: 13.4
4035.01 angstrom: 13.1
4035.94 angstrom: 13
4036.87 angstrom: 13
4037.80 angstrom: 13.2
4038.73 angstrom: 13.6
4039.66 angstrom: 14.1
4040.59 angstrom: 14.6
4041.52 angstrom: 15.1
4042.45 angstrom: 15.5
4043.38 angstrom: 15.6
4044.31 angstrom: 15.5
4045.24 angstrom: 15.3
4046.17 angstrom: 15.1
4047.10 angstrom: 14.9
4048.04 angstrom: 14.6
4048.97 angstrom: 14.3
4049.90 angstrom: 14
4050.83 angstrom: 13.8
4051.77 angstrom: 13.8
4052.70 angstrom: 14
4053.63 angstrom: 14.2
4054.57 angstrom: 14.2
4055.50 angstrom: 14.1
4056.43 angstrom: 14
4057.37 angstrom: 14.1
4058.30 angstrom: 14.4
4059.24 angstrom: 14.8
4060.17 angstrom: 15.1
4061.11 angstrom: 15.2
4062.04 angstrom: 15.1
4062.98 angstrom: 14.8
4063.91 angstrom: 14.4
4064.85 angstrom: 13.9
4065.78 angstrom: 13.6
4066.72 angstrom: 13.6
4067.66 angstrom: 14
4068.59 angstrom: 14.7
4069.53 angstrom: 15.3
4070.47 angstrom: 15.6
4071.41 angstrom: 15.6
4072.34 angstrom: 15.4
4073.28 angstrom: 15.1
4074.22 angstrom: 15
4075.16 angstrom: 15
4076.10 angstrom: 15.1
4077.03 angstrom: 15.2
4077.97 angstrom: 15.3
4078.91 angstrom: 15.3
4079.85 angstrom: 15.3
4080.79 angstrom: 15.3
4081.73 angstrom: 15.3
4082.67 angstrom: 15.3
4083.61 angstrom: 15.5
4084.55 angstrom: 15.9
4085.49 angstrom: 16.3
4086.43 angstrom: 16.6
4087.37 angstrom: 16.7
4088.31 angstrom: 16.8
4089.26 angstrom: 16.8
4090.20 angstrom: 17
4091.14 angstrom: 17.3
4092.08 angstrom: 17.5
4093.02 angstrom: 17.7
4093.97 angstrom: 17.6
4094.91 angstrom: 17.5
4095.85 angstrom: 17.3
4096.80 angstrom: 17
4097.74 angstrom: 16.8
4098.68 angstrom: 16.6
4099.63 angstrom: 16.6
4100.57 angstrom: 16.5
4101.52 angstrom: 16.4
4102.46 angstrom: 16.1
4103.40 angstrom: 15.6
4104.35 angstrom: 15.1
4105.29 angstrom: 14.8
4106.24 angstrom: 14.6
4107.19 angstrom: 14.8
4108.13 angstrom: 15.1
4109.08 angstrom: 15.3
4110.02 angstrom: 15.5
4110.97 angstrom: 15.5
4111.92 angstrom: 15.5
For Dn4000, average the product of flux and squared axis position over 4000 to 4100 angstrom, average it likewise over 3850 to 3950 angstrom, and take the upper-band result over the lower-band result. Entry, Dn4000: 1.0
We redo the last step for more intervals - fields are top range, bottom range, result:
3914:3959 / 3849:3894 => 0.87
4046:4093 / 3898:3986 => 1.12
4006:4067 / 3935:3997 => 1.03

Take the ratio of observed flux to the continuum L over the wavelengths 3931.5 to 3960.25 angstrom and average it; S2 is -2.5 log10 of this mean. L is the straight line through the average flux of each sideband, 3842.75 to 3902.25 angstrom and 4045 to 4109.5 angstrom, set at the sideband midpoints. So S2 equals 0.16 mag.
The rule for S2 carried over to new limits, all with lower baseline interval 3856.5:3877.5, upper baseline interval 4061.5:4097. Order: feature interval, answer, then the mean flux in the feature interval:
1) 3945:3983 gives 0.164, 14.7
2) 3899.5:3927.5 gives 0.182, 15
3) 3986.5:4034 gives 0.172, 14.1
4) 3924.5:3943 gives 0.314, 13.1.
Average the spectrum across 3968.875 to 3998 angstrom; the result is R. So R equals 14.2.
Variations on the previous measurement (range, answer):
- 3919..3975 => 14.3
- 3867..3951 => 14.9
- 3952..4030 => 14.4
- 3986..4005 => 14.5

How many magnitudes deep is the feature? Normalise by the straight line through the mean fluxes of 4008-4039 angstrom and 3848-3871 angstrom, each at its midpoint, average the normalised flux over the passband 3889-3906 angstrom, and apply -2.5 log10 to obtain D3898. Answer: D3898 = 0.13 mag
